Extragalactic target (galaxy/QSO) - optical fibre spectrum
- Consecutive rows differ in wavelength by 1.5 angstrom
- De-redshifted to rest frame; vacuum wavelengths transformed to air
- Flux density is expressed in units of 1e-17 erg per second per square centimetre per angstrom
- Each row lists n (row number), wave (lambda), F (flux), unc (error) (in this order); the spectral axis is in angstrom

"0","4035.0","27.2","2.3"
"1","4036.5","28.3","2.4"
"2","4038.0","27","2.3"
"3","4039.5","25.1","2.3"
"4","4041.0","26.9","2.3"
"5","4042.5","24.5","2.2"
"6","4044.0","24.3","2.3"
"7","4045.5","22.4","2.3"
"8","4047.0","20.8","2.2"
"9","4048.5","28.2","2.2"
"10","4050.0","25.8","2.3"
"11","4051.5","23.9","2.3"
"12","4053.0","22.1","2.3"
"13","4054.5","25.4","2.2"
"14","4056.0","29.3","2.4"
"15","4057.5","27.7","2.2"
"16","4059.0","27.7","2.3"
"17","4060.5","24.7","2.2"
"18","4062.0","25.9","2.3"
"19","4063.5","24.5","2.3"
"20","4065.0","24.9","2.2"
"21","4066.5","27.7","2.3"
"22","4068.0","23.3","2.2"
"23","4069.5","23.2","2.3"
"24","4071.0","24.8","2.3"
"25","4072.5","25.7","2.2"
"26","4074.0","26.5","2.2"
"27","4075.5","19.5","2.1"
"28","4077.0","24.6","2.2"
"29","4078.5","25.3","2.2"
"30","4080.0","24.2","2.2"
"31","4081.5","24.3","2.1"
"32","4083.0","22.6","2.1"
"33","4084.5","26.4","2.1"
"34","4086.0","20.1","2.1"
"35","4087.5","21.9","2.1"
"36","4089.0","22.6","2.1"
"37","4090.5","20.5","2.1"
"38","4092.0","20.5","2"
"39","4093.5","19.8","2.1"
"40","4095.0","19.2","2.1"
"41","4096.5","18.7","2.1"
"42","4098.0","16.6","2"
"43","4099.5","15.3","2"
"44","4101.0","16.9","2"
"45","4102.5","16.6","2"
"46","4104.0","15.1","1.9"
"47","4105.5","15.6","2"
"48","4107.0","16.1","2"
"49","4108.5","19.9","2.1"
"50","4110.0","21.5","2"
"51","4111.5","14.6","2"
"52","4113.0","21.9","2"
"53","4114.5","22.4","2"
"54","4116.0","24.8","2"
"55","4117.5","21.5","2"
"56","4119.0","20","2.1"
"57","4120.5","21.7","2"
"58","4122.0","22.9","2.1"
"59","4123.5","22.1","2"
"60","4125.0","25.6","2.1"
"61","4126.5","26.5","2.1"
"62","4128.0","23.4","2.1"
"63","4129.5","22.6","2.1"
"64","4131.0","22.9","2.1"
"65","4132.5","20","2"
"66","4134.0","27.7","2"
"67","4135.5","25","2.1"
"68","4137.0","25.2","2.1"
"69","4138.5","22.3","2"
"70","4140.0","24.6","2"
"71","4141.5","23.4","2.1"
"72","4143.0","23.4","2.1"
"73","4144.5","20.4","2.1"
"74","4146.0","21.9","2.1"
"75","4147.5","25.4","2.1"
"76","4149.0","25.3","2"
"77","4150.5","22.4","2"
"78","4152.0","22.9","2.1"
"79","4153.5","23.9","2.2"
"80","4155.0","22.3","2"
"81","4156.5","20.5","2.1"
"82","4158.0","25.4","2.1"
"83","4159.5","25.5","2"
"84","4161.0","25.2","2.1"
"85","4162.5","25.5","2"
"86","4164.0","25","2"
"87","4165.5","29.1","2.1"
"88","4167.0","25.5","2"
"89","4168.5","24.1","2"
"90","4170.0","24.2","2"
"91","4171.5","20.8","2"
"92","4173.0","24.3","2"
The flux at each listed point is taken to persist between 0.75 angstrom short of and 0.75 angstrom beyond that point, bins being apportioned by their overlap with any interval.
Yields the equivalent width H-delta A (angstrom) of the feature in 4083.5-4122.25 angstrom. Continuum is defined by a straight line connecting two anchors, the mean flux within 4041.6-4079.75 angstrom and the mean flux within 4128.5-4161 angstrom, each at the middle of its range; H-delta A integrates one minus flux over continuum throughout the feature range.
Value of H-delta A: 7.2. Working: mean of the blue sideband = 24.9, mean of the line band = 19.7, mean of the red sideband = 23.5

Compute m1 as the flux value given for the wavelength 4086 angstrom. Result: 20.1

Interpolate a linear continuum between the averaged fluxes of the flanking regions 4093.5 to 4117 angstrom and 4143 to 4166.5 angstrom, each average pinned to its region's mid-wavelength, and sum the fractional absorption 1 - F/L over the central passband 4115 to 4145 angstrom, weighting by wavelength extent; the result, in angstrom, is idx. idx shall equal -2.99 angstrom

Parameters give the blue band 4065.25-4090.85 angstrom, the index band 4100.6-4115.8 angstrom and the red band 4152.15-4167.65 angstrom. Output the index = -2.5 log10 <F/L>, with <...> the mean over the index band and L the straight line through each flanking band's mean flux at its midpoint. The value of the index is 0.30 mag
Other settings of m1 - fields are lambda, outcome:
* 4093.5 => 19.8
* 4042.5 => 24.5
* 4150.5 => 22.4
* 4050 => 25.8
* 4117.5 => 21.5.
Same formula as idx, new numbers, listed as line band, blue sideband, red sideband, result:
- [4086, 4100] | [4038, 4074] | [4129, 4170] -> 2.9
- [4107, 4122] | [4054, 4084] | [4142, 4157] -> 1.9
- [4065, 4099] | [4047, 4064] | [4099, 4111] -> -2.4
